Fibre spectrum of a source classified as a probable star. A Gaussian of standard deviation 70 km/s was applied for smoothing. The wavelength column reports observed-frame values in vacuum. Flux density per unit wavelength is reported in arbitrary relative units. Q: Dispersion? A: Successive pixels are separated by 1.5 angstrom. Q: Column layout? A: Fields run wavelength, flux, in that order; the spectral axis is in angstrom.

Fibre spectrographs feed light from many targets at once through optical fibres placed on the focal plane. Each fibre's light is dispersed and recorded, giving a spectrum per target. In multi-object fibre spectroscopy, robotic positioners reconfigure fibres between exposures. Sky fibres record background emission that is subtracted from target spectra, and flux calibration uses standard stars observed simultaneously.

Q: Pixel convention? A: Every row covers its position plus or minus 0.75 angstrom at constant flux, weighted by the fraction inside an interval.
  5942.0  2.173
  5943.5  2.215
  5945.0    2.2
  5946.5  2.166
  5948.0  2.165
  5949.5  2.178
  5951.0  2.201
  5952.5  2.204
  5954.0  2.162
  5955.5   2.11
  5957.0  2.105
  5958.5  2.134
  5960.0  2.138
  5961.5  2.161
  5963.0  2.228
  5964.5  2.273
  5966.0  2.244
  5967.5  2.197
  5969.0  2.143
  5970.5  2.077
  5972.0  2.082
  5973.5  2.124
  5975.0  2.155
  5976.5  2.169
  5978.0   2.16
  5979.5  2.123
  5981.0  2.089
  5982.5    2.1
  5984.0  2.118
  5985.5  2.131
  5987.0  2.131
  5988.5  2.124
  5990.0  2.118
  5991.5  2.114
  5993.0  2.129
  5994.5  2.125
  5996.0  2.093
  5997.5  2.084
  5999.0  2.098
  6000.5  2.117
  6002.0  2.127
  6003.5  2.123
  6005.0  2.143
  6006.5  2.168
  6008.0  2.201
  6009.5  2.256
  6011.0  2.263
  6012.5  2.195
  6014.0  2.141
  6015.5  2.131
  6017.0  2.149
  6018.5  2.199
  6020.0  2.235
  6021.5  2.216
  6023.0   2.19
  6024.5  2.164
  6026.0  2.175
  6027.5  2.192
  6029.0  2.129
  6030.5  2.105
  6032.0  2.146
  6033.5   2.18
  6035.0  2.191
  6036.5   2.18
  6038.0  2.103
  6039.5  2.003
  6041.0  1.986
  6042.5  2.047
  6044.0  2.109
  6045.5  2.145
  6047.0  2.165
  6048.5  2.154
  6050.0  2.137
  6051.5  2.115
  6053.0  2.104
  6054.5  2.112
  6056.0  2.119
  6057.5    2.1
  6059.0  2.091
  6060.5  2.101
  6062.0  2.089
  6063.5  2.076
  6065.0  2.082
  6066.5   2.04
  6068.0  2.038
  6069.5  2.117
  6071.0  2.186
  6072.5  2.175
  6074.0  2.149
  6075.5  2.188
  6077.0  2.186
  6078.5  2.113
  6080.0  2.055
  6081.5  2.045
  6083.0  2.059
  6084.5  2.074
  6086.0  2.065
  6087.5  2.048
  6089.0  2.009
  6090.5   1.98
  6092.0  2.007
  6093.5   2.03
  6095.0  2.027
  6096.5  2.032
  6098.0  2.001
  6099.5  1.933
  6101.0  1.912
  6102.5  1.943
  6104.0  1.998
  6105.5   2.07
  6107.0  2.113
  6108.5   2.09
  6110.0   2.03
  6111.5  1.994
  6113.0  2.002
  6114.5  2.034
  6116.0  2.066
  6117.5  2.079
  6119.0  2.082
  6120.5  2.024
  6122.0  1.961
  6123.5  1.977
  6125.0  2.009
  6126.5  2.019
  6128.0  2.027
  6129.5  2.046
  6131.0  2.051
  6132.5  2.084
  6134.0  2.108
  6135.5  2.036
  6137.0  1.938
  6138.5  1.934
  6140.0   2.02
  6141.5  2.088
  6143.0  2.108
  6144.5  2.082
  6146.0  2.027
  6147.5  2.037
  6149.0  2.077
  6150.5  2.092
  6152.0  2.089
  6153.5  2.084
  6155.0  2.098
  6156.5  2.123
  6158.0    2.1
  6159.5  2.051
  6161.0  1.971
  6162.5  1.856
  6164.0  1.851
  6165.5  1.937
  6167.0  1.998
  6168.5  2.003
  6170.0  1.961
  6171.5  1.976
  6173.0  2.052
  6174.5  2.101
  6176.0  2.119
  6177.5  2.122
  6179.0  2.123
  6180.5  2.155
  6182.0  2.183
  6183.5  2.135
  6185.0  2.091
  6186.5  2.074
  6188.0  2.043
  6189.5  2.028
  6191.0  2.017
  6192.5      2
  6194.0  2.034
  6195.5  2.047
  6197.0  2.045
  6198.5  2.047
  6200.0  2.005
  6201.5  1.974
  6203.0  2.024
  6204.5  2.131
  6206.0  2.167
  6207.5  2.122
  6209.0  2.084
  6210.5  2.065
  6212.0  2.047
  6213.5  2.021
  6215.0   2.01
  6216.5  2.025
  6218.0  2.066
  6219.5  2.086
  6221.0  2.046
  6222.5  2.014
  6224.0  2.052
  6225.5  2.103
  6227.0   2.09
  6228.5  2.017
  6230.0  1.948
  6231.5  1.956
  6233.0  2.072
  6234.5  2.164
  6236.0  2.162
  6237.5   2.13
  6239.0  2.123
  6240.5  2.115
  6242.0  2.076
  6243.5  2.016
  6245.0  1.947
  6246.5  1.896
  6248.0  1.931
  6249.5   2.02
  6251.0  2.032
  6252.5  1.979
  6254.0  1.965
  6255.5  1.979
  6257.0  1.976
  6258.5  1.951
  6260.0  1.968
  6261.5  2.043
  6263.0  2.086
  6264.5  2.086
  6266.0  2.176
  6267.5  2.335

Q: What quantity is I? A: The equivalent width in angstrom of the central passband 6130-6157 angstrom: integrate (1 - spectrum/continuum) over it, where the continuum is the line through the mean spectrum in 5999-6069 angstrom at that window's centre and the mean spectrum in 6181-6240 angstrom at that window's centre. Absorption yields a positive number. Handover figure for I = 0.4 angstrom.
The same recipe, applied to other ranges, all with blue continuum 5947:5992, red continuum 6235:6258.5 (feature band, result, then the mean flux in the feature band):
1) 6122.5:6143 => 0.46 angstrom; 2.03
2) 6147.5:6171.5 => 0.51 angstrom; 2.02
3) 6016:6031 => -0.36 angstrom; 2.18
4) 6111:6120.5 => 0.18 angstrom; 2.04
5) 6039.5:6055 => 0.08 angstrom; 2.1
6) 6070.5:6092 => 0.07 angstrom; 2.09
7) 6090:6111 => 0.77 angstrom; 2.01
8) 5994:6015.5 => -0.19 angstrom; 2.15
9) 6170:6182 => -0.21 angstrom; 2.09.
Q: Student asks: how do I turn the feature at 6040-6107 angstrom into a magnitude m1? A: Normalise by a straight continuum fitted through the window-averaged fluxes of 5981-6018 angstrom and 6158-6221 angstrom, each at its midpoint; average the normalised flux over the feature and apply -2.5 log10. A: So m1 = 0.02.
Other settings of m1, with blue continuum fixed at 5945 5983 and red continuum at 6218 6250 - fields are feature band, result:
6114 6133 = 0.03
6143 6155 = 0.00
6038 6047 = 0.03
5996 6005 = 0.02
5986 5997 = 0.01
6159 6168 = 0.07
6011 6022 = -0.03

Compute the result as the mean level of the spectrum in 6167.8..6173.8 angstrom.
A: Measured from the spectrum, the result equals 2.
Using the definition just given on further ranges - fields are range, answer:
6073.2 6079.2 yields 2.16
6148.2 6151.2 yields 2.08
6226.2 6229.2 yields 2.05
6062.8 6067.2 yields 2.07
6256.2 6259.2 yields 1.96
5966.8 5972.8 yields 2.12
